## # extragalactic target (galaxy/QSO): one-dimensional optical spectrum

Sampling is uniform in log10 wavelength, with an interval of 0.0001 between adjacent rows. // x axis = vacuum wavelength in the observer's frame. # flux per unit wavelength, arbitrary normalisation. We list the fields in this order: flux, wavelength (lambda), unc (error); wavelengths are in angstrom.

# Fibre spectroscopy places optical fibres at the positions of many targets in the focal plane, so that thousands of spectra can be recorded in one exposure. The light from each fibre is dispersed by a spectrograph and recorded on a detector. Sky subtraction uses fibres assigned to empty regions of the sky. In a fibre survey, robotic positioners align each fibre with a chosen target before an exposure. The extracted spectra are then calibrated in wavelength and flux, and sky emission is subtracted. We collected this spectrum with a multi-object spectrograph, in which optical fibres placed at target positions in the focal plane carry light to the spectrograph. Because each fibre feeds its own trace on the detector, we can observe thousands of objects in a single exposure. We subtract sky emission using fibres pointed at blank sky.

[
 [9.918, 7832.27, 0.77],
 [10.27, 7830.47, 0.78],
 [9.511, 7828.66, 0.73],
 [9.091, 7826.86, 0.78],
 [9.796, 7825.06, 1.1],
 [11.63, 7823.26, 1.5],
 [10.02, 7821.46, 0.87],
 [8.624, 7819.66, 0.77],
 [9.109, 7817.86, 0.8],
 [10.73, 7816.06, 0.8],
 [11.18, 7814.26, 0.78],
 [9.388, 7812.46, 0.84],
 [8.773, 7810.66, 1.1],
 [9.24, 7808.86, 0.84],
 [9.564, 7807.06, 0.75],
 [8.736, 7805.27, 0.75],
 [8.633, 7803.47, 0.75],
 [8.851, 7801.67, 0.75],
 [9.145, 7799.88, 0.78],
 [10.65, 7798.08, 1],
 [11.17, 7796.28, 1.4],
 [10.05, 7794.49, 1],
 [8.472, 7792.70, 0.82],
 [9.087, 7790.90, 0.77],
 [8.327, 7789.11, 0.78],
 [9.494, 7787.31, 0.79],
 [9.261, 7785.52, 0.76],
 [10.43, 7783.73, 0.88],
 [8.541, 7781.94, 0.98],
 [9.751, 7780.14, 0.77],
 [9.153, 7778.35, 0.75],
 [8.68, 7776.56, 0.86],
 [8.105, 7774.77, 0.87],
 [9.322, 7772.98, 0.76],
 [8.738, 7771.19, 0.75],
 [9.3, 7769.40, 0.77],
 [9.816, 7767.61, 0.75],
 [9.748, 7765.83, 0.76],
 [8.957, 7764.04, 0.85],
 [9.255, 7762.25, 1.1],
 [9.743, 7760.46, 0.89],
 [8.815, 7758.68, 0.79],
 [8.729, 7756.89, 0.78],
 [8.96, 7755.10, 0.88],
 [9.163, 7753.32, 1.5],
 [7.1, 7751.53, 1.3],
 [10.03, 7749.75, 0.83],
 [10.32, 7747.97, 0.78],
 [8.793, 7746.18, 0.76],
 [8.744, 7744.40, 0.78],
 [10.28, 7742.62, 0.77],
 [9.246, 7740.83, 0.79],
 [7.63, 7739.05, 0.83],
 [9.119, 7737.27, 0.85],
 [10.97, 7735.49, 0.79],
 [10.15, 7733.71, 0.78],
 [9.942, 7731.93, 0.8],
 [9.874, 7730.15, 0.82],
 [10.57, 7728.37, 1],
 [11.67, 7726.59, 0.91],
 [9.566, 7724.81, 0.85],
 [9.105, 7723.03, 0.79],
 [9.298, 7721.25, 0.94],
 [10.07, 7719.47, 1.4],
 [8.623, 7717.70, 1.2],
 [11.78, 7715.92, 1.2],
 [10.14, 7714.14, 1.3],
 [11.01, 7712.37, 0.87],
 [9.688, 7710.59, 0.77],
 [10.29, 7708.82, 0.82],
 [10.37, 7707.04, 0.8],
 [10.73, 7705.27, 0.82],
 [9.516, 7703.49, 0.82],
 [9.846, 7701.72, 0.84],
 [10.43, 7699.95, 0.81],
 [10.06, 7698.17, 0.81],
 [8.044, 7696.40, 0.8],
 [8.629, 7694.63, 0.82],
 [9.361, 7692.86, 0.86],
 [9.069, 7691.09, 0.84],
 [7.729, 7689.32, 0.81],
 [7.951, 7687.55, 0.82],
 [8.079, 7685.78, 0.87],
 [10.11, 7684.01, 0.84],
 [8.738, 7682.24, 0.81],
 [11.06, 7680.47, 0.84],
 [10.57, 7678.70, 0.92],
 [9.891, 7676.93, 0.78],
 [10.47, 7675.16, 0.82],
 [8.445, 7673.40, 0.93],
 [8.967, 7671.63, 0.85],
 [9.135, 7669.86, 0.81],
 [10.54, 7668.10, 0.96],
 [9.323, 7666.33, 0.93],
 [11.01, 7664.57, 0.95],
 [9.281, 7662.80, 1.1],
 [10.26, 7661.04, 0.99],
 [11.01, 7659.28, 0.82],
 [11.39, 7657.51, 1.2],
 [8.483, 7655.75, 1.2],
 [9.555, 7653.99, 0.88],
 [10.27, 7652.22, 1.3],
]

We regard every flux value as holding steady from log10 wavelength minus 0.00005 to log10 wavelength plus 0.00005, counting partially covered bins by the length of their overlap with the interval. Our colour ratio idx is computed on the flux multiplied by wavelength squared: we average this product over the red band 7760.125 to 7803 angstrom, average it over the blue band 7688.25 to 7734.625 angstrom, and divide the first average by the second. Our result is 0.97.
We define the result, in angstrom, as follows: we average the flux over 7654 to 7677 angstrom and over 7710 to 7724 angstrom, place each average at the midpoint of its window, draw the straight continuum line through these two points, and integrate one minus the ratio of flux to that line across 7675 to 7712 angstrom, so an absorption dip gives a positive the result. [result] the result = 1.3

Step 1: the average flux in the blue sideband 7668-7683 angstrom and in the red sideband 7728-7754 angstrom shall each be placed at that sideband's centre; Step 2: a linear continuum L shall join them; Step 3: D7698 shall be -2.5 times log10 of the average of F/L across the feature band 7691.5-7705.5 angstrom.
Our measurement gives 0.01 mag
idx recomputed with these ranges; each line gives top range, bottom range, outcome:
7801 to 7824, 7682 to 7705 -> 1.08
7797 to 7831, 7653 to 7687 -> 1.02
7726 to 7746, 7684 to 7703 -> 1.10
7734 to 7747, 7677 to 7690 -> 1.02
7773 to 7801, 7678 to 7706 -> 1.02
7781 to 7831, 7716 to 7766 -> 1.03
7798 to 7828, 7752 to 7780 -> 1.07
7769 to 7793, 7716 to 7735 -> 0.92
